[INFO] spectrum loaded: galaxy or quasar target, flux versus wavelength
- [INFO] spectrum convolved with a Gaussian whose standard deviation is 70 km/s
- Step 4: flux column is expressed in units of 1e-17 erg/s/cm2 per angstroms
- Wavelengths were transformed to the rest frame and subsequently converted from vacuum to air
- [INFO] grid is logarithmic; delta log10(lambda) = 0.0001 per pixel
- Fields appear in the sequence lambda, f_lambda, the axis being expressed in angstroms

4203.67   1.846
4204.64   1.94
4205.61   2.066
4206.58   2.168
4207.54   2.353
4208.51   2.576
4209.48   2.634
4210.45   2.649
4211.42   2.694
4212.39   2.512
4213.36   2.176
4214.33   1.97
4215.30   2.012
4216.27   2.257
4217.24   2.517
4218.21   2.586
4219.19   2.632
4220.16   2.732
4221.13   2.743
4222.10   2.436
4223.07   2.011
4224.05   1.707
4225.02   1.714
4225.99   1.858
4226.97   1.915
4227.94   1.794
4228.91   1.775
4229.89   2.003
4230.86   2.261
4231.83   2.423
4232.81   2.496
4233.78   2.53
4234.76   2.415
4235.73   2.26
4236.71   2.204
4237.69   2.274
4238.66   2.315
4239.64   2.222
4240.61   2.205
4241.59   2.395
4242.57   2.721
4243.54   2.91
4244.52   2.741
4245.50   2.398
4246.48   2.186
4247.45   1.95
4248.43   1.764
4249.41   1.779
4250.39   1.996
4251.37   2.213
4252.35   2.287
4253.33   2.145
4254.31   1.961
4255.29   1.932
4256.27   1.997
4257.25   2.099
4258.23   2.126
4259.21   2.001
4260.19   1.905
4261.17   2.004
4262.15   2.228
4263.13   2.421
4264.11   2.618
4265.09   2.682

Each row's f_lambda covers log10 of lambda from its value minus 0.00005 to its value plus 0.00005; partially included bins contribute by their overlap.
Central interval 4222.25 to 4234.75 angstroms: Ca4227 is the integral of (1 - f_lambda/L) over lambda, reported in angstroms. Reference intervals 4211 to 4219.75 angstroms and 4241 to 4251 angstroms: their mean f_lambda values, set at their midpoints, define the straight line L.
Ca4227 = 1.4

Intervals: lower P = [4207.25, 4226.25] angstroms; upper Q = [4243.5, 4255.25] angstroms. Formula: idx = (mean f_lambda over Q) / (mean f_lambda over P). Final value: 0.92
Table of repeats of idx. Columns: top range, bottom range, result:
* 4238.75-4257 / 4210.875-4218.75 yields 0.94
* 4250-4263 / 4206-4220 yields 0.86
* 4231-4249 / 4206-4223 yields 0.96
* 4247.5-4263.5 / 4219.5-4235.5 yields 0.94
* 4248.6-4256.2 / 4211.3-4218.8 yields 0.87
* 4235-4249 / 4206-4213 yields 0.93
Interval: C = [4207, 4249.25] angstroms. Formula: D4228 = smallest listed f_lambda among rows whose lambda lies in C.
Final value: 1.707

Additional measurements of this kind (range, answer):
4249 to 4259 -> 1.779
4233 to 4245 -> 2.204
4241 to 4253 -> 1.764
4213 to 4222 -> 1.97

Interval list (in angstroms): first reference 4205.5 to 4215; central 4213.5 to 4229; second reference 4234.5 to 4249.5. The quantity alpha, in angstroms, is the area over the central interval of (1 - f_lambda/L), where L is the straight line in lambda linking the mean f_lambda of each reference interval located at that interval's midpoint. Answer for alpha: 1.2 angstroms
